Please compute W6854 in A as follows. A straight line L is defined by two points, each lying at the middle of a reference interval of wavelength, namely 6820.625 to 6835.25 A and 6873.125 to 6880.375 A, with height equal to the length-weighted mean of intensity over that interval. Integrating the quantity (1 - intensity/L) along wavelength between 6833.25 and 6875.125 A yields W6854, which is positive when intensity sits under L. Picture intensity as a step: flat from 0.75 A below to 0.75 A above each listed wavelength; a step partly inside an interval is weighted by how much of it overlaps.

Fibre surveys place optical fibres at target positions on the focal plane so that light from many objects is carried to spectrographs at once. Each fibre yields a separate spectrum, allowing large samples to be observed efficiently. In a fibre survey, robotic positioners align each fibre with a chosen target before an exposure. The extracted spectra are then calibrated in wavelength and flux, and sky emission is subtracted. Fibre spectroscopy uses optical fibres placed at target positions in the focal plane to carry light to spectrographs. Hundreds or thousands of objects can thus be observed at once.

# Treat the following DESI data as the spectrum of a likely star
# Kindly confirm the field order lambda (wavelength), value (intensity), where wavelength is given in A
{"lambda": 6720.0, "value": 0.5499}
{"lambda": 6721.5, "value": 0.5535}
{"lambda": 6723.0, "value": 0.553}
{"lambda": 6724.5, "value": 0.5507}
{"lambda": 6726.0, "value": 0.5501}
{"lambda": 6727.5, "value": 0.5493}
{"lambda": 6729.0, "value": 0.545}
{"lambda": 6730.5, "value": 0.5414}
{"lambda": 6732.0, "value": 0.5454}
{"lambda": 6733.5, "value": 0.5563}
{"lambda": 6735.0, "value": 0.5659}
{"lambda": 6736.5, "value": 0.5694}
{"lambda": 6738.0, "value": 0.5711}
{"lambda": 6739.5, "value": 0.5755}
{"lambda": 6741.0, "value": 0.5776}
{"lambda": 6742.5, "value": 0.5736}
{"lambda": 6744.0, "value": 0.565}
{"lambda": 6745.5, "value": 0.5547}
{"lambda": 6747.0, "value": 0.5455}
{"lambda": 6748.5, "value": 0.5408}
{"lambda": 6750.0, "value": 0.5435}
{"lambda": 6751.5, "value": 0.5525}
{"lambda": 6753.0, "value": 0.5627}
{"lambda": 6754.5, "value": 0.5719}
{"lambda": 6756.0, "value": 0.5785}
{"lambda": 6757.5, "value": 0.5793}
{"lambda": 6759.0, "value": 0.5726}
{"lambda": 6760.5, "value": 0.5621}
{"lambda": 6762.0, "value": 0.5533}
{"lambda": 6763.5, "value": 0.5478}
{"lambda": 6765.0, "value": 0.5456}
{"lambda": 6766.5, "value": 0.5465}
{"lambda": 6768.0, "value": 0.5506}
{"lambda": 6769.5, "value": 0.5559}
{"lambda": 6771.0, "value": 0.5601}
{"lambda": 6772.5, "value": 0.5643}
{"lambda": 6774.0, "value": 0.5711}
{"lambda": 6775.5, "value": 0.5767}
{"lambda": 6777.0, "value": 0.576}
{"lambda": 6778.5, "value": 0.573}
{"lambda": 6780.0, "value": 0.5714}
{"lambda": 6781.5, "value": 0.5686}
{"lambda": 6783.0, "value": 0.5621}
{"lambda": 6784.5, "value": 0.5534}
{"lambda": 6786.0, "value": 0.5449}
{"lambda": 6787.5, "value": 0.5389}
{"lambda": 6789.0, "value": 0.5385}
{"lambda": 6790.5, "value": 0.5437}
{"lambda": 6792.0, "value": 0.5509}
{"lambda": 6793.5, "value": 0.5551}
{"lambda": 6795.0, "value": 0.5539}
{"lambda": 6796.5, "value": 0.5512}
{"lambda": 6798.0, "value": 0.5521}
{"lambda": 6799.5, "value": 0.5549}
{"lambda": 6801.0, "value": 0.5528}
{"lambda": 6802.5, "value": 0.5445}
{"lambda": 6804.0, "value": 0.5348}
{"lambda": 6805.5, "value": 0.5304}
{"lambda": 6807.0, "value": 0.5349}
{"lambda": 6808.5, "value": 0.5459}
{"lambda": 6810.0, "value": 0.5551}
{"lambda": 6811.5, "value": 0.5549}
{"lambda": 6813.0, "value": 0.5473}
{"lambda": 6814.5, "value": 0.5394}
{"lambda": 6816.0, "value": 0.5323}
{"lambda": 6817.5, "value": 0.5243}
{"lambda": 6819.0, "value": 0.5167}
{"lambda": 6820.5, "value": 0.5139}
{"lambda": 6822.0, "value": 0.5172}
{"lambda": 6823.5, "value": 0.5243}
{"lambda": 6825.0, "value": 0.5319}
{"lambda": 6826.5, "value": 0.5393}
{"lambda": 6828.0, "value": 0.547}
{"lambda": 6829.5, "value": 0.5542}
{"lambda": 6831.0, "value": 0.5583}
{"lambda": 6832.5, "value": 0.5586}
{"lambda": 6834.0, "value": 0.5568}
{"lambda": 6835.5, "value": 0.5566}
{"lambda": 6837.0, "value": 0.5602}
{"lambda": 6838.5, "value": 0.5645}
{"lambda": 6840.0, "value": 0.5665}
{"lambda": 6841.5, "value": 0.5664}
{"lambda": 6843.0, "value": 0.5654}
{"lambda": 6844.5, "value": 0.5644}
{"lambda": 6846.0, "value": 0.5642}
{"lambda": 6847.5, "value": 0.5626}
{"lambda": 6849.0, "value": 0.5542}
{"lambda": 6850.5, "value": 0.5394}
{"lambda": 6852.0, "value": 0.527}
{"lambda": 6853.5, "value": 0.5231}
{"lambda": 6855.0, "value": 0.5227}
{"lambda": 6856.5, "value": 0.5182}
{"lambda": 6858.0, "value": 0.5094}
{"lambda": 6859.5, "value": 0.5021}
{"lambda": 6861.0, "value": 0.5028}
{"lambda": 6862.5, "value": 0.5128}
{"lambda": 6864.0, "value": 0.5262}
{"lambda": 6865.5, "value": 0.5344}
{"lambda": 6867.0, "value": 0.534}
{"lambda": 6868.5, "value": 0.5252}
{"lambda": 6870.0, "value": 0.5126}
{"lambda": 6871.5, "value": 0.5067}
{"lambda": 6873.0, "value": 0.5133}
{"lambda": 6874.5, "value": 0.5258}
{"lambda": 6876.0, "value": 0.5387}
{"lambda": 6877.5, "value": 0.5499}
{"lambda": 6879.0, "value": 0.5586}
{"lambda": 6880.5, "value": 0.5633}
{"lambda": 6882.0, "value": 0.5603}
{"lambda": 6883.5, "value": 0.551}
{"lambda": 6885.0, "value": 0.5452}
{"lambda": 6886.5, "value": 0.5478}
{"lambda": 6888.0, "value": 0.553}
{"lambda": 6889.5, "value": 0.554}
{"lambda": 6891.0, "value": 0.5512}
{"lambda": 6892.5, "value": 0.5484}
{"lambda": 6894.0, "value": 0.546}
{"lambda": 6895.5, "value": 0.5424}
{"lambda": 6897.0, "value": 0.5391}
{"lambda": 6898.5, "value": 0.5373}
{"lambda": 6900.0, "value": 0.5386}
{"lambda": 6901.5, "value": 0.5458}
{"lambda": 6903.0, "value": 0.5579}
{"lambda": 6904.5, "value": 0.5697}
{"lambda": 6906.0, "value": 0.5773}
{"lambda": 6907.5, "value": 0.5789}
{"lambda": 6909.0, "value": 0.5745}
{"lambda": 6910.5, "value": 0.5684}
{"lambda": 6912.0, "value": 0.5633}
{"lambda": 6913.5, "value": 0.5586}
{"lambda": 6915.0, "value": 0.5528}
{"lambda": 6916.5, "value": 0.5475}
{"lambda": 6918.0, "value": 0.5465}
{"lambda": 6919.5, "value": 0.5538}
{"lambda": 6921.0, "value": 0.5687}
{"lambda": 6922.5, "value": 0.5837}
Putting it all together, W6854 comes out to 0.46 A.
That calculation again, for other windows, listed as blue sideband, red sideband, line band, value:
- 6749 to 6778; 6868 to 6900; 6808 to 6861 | 0.8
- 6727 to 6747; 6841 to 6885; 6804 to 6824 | 0.4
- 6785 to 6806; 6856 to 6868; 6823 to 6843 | -0.9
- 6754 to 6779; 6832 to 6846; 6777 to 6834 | 1.7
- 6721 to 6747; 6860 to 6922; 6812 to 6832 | 0.6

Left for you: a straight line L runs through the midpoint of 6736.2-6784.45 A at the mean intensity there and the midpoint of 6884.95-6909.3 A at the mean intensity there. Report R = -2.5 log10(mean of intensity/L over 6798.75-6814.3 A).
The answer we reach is 0.03 mag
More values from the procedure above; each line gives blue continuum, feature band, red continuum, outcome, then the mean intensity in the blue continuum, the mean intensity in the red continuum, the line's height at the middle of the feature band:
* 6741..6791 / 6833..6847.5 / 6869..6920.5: -0.02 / 0.559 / 0.549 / 0.554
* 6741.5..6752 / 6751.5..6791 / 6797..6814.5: -0.02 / 0.554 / 0.546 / 0.551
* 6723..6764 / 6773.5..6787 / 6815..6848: -0.02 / 0.559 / 0.547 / 0.554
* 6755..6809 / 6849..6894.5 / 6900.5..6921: 0.05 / 0.556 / 0.561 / 0.559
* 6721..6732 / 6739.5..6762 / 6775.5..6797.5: -0.02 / 0.549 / 0.556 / 0.552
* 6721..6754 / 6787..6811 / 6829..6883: 0.00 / 0.557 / 0.541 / 0.548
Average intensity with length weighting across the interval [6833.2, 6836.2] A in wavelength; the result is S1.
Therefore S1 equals 0.557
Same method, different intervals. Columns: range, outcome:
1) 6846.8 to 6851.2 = 0.552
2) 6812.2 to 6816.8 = 0.54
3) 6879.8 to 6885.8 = 0.555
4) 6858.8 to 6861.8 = 0.503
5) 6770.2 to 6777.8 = 0.57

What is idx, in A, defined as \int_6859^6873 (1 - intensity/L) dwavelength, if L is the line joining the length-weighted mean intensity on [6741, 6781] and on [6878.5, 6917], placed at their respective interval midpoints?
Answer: 1.0 A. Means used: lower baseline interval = 0.562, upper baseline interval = 0.555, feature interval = 0.517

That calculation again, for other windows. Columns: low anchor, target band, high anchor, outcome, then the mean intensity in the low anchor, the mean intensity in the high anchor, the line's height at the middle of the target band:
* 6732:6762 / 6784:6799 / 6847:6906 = 0.2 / 0.563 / 0.538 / 0.555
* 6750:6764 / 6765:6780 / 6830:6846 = 0.0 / 0.564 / 0.562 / 0.563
